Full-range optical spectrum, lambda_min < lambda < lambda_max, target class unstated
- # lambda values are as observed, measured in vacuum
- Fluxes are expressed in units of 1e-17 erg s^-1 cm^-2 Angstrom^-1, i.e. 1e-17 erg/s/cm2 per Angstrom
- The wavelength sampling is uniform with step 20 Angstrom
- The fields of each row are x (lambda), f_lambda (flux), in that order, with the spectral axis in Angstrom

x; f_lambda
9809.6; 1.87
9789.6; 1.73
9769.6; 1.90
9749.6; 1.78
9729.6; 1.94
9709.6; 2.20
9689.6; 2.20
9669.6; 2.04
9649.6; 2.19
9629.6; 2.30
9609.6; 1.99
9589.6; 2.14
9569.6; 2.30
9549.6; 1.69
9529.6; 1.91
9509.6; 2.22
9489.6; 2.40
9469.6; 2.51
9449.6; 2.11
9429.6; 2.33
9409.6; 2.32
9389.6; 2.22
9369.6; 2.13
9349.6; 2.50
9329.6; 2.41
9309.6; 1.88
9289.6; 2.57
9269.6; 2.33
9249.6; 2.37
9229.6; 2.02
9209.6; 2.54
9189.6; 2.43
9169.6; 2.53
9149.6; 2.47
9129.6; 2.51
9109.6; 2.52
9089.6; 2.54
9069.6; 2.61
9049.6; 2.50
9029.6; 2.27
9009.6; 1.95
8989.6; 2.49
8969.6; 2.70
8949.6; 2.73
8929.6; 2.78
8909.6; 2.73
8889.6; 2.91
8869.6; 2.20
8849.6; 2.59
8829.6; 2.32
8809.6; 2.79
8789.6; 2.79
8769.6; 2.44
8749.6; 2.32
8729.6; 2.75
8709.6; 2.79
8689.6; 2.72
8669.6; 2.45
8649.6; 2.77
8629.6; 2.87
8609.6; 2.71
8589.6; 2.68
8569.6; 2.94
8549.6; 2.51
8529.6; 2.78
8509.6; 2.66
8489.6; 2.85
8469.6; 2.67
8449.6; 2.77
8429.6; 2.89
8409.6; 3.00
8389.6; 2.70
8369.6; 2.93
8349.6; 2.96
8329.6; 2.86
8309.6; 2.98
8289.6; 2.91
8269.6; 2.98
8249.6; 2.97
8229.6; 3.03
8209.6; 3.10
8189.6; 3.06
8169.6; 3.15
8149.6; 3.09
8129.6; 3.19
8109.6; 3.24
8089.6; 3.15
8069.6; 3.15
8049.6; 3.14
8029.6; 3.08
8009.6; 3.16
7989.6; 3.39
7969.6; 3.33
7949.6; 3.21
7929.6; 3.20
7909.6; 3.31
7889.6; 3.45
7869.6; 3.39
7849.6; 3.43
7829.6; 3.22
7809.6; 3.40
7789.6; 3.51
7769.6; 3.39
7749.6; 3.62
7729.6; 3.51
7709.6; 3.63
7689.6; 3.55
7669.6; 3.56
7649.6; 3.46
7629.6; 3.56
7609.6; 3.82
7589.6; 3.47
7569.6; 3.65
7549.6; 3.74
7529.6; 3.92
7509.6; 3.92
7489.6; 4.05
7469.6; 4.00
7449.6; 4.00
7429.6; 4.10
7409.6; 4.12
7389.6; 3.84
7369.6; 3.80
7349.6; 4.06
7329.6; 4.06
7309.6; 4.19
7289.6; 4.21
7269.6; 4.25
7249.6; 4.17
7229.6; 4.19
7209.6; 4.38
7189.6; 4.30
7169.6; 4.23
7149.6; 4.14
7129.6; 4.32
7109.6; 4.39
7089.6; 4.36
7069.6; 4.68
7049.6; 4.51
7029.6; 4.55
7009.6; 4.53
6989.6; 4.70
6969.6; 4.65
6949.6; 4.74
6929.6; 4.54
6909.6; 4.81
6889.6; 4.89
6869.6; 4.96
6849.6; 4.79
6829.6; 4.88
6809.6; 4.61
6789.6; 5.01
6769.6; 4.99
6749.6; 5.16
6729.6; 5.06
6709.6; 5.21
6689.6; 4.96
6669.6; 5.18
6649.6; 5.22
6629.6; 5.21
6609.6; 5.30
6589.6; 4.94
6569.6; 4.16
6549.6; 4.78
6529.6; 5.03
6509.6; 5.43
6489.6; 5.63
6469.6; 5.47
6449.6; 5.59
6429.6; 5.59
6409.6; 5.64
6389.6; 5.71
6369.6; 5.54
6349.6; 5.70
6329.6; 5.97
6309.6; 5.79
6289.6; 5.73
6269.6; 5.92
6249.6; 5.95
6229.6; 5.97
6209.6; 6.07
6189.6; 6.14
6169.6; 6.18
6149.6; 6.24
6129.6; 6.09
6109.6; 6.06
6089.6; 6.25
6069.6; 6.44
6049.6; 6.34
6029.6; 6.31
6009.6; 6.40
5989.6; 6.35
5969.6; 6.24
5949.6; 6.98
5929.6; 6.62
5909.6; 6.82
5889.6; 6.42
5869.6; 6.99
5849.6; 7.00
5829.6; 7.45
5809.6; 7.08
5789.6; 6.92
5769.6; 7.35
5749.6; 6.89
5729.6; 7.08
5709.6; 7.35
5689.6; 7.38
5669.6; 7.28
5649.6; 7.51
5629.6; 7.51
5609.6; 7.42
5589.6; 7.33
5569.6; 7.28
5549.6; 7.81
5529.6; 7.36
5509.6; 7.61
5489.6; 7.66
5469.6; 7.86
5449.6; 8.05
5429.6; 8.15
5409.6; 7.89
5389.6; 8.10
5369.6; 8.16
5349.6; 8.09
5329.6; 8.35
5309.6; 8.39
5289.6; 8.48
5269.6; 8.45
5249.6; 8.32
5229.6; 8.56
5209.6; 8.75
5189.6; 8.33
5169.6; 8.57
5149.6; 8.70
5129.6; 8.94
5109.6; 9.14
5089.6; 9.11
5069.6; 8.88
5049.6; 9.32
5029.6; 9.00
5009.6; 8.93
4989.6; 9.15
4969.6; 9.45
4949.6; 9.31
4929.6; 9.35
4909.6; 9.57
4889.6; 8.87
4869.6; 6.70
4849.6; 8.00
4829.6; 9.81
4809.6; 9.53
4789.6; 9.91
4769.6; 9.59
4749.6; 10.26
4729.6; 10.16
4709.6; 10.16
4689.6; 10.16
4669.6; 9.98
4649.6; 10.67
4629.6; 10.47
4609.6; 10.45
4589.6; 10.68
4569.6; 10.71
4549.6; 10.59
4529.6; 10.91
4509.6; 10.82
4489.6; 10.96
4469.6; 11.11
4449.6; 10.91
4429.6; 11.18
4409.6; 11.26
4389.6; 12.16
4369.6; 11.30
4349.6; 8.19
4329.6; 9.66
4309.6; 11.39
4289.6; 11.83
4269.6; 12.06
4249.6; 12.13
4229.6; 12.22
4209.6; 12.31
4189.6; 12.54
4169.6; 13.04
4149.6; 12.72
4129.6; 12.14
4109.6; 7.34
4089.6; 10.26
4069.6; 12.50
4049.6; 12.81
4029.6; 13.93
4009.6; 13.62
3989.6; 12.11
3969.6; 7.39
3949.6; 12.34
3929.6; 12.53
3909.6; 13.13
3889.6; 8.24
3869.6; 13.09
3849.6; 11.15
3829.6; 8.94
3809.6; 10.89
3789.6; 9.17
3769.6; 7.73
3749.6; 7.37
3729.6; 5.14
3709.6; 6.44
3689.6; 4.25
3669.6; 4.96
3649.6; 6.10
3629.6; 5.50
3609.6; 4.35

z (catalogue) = 0.00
